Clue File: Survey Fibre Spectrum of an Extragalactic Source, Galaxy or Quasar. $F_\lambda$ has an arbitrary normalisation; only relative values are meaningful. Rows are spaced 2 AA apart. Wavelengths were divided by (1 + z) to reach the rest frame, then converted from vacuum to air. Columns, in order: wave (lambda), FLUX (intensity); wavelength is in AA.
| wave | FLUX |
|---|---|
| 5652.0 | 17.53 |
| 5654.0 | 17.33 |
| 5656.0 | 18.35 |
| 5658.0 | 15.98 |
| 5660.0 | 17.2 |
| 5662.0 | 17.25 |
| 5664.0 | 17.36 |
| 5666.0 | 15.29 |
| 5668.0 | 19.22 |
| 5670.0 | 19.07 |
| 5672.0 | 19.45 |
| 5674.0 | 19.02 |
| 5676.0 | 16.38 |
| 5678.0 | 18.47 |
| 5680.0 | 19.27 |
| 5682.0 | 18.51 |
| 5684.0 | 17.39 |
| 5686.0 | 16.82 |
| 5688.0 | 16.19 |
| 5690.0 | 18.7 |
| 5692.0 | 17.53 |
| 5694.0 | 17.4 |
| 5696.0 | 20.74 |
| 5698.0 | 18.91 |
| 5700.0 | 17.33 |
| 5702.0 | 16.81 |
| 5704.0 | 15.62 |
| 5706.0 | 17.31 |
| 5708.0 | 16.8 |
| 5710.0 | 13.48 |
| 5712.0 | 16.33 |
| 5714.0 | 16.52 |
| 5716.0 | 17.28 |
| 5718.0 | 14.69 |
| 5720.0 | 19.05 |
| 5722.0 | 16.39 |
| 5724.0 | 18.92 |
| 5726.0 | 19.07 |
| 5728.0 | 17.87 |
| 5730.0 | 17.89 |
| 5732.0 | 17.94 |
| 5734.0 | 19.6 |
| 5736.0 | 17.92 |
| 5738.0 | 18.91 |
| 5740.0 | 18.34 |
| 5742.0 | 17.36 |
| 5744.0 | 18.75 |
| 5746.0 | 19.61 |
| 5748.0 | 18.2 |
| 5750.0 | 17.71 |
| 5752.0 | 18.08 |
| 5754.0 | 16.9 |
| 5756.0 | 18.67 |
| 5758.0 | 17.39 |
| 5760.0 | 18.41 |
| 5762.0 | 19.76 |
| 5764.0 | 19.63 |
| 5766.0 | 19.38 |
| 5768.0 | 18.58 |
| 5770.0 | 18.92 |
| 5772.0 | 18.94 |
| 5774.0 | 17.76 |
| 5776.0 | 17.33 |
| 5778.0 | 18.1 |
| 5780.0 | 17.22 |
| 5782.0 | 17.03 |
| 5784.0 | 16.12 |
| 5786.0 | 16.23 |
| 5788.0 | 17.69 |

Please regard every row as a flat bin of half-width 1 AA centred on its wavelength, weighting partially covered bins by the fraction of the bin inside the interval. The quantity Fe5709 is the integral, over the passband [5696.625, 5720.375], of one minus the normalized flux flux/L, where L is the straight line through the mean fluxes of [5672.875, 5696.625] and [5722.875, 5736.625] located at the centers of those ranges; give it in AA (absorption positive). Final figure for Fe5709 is 2.0 AA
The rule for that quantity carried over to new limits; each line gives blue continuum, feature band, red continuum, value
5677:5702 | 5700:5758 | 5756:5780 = 2.3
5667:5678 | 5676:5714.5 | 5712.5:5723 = 0.7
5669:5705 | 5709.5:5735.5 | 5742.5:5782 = 1.1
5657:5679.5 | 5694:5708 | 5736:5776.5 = 0.2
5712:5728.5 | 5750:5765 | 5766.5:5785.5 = -0.6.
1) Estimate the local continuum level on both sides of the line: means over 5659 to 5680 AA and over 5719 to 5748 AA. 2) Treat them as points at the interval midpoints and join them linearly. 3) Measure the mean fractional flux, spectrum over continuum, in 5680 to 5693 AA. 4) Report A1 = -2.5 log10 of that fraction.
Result 0.02 mag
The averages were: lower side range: 17.9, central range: 17.7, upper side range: 18.4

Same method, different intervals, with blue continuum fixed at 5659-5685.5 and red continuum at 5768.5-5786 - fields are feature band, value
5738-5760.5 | -0.03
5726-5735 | -0.04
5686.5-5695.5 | 0.02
